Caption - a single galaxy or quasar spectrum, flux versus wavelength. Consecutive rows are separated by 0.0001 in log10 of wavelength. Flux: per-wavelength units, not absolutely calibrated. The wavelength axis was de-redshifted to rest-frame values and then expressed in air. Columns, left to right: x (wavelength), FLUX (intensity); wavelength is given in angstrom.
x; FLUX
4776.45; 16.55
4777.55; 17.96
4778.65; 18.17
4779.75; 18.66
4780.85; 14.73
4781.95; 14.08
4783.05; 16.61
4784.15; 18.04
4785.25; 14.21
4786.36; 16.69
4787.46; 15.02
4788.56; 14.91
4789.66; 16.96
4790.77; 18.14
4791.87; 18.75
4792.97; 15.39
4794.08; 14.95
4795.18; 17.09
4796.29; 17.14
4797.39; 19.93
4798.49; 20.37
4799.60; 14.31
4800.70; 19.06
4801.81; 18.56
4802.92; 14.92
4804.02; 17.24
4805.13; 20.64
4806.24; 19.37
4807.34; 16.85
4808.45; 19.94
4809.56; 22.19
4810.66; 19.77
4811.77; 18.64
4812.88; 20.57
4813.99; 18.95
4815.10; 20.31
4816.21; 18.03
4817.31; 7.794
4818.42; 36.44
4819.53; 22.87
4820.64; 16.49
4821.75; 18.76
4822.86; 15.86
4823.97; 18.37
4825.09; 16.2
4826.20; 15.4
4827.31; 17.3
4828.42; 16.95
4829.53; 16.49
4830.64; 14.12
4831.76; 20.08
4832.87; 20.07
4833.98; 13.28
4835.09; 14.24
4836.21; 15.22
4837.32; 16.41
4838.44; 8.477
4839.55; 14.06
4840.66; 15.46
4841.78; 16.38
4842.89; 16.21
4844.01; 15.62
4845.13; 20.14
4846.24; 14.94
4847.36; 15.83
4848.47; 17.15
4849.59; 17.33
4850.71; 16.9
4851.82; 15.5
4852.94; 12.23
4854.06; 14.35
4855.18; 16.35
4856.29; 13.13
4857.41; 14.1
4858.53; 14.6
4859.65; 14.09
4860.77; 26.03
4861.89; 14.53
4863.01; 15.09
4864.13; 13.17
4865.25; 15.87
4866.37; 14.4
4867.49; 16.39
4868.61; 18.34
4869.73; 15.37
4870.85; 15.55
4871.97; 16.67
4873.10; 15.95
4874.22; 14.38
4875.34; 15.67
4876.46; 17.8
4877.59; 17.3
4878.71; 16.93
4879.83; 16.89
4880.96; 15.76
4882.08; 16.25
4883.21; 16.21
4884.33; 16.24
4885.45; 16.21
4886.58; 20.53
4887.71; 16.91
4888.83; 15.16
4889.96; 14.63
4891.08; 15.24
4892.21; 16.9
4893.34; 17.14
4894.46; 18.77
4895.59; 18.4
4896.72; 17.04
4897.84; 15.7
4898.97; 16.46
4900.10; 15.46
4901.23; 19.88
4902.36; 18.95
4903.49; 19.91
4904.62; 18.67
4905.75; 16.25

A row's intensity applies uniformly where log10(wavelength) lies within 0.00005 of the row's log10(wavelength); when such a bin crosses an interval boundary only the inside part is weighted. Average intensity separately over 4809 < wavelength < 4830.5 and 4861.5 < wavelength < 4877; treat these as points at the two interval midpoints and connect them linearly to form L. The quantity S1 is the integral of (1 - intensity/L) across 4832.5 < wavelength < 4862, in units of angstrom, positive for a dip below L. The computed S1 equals 2.3 angstrom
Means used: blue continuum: 18.7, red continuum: 15.7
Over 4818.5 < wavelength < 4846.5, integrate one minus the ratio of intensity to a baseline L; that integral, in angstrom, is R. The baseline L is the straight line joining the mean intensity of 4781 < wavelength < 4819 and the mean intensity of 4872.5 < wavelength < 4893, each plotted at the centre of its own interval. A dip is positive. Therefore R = 1.0 angstrom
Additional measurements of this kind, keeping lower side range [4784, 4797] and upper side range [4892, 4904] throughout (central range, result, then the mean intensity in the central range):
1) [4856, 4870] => 1.18 angstrom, 15.8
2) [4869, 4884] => 1.04 angstrom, 16.2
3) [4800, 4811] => -1.43 angstrom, 18.8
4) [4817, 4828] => -1.28 angstrom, 18.8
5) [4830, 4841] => 1.18 angstrom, 15.1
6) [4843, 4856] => 0.87 angstrom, 16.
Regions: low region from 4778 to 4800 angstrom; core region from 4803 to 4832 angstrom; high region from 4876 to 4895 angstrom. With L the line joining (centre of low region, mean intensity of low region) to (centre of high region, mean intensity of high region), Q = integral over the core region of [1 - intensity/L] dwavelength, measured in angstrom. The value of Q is -3.2 angstrom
